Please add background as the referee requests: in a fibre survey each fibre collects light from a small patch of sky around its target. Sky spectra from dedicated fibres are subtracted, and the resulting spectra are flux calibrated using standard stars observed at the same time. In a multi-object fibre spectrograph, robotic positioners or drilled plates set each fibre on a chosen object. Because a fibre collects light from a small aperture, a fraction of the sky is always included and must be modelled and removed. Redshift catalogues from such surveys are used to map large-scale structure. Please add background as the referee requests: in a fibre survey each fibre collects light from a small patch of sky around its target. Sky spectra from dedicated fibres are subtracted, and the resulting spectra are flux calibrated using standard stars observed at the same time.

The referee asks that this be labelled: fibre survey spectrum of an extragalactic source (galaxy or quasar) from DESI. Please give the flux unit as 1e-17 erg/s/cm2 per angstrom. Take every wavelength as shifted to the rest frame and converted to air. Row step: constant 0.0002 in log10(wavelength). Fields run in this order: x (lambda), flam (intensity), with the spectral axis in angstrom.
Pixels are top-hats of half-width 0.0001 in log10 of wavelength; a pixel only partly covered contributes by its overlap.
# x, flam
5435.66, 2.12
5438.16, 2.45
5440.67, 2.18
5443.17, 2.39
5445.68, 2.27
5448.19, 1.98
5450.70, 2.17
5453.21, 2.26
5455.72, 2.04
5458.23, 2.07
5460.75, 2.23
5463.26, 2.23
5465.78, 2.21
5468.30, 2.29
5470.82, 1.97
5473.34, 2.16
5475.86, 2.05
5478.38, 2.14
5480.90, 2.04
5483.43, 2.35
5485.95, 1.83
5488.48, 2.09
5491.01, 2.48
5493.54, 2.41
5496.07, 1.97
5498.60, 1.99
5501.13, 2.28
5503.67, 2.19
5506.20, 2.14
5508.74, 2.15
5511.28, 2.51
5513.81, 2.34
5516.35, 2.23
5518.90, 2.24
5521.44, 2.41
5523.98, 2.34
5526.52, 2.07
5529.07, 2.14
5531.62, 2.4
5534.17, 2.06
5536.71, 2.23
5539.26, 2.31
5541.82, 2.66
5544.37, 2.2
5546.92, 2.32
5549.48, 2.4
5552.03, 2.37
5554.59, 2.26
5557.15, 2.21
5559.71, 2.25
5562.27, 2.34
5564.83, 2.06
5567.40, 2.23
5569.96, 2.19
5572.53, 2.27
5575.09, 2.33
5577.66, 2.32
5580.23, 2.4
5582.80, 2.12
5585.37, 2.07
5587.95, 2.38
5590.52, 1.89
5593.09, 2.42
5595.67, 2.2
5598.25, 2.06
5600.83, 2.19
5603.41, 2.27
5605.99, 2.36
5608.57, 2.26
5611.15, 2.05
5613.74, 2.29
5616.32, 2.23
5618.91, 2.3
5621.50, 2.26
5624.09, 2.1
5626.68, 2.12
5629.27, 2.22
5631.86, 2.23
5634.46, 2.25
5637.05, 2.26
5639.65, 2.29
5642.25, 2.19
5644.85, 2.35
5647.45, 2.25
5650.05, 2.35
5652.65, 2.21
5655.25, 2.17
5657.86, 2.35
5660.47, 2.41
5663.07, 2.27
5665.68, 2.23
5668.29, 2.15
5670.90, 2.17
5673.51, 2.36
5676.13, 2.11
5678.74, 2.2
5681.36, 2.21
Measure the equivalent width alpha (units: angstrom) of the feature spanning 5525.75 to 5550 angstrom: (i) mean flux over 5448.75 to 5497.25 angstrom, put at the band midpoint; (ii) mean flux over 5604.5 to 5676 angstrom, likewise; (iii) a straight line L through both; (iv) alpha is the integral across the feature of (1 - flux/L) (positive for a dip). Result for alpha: -1.0 angstrom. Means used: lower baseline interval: 2.16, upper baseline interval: 2.25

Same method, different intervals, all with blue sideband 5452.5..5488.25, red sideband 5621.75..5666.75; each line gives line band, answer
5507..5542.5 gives -1.9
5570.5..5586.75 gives -0.3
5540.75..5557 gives -1.3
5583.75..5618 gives 0.2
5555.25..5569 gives -0.2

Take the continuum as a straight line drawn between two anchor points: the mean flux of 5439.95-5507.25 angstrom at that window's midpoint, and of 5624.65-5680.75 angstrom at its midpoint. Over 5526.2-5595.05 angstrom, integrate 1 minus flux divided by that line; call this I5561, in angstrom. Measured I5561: -1.75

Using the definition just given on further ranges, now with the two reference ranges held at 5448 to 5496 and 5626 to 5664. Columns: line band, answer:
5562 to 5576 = -0.1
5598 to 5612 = 0.2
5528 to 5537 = 0.0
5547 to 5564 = -0.7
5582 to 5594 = 0.3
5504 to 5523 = -0.9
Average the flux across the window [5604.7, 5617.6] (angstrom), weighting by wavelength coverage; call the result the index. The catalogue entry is 2.24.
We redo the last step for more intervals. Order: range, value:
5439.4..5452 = 2.2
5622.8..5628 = 2.11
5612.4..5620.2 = 2.27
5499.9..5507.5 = 2.2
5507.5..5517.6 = 2.31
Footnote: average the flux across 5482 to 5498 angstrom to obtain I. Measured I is 2.18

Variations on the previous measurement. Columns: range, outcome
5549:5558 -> 2.31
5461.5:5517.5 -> 2.18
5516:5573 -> 2.27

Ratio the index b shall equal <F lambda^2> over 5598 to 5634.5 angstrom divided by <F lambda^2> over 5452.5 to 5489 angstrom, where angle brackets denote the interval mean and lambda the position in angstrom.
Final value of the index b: 1.10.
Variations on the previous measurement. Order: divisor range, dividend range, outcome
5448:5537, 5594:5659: 1.07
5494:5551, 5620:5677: 1.04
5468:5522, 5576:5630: 1.05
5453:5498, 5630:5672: 1.12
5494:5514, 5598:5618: 1.05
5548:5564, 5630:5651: 1.02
